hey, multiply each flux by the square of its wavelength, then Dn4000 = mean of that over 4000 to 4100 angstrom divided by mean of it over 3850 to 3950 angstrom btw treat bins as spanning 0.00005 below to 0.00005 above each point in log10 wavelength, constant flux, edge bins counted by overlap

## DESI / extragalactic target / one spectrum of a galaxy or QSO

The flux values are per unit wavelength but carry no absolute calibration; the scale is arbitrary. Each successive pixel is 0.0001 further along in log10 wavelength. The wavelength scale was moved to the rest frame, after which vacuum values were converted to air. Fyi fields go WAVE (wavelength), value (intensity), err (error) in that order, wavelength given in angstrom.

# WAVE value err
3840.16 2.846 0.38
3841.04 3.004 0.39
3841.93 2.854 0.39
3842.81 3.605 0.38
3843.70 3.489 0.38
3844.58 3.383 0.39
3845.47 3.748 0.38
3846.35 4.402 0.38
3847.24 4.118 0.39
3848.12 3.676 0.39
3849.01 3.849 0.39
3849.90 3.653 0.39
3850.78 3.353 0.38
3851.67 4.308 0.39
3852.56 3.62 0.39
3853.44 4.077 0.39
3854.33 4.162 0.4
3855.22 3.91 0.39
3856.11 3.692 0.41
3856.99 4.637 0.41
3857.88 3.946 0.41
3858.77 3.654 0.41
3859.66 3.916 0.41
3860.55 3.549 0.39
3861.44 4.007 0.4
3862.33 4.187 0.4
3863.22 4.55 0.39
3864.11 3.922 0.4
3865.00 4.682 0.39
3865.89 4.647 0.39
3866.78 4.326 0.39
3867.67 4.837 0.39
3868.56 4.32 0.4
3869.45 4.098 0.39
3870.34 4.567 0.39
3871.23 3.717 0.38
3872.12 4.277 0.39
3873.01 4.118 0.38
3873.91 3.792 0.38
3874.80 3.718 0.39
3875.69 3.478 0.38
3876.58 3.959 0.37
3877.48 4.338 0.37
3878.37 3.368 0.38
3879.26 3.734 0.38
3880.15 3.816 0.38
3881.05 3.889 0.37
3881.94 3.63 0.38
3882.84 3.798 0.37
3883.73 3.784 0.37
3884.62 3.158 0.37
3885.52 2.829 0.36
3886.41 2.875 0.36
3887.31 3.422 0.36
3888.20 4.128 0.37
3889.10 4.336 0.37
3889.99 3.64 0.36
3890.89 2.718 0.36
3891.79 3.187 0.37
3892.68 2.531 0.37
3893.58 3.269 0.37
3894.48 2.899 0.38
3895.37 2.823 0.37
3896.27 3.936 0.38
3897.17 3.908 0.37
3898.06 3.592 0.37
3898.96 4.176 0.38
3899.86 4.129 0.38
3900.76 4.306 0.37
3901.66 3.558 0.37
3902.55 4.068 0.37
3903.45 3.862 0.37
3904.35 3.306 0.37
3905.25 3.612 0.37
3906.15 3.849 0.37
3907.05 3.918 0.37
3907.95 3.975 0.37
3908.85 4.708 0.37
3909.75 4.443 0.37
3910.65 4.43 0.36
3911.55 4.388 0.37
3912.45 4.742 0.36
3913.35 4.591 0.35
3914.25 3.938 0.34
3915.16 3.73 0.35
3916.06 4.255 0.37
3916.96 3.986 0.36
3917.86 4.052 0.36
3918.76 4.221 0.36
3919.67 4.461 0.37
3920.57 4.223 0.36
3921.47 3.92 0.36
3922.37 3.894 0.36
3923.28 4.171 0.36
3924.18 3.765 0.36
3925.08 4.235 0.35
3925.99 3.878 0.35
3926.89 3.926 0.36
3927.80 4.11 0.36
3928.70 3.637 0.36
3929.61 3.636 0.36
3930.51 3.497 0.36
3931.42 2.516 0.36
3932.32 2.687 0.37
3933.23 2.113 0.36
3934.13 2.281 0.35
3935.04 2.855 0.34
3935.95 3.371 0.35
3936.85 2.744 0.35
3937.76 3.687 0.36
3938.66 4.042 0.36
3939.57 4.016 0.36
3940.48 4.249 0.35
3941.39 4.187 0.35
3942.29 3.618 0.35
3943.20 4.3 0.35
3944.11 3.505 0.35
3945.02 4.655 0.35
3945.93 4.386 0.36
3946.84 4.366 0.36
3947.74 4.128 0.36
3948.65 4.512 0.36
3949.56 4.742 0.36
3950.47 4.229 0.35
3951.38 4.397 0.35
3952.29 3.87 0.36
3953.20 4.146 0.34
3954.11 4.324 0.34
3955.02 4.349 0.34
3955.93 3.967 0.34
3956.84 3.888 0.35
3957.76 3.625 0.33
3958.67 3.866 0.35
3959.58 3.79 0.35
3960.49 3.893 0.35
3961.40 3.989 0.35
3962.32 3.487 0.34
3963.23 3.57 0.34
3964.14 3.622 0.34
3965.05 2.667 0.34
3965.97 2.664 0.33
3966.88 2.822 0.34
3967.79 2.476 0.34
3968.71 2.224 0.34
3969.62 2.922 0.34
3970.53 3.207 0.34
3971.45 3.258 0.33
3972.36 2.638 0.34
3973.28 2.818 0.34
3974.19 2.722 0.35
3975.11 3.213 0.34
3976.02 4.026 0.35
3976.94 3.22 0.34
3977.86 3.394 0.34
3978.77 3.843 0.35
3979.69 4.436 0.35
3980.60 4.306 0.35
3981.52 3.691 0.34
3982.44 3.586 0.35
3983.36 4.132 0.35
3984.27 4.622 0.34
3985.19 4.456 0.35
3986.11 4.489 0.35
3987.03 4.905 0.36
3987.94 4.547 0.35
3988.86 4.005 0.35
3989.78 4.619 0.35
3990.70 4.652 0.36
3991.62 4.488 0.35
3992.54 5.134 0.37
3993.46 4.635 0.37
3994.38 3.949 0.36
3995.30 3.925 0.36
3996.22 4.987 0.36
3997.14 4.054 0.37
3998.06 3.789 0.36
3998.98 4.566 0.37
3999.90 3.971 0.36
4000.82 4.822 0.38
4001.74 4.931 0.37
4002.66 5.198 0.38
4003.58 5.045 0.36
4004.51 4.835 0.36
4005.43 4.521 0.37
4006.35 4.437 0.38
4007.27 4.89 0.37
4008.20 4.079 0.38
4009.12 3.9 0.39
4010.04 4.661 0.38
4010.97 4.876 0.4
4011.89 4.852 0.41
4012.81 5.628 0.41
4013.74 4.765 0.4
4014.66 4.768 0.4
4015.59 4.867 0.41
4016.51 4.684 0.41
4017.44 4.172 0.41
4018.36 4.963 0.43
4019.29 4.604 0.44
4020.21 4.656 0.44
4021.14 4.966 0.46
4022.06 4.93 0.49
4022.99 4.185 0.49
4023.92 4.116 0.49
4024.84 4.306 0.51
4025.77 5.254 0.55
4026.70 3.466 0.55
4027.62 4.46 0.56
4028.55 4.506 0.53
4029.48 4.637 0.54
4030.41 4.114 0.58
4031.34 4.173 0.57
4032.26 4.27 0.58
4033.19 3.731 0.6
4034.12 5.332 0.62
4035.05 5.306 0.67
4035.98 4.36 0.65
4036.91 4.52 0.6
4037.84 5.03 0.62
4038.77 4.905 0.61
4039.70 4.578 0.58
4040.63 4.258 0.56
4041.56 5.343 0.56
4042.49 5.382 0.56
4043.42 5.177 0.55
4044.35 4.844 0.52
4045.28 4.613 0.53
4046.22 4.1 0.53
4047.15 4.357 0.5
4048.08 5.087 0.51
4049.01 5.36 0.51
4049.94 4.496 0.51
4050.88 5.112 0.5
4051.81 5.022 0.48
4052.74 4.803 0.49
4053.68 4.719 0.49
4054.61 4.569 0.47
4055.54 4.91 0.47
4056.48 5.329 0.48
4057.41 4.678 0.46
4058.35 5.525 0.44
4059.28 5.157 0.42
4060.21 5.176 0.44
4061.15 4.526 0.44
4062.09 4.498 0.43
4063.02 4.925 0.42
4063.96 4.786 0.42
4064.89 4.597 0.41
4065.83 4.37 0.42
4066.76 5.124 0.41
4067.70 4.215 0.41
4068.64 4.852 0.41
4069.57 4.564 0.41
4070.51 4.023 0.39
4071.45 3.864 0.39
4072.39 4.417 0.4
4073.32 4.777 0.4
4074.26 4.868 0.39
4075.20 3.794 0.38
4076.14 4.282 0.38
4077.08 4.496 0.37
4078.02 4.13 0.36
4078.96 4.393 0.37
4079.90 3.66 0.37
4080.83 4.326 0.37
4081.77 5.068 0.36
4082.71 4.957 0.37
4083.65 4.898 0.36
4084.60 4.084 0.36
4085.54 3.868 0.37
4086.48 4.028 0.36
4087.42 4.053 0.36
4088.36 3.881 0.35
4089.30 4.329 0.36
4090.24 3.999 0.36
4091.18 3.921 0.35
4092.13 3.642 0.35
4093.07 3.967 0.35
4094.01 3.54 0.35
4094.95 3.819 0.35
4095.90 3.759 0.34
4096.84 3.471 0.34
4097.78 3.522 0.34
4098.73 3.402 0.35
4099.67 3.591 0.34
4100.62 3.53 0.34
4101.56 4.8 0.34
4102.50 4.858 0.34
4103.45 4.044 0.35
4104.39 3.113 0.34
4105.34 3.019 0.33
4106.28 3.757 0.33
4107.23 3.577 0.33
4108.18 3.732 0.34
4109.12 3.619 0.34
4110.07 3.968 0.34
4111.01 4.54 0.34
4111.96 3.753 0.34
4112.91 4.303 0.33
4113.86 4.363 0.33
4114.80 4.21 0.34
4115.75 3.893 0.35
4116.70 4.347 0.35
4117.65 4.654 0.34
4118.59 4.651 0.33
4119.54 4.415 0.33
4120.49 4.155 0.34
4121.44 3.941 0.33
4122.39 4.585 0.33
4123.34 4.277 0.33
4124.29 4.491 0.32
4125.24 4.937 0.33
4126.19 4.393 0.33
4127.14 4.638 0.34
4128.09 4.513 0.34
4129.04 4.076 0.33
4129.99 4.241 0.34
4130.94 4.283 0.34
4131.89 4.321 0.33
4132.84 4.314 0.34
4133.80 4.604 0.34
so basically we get 1.3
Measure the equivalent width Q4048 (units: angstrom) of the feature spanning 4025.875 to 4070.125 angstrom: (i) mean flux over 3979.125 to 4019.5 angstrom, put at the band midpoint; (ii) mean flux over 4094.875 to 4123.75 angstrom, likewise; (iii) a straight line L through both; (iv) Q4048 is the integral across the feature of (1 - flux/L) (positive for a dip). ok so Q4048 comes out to -4.5 angstrom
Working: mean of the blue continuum 4.53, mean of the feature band 4.72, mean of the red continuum 3.99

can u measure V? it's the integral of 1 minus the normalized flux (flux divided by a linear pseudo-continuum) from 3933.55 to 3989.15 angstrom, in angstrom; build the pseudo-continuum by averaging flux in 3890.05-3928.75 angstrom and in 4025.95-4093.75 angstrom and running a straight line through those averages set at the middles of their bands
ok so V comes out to 5.21 angstrom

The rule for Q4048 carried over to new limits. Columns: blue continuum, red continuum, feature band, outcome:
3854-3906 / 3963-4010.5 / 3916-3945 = 1.5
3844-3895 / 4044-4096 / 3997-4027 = -2.2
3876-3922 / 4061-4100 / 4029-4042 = -1.5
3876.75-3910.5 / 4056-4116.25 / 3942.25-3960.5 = -1.4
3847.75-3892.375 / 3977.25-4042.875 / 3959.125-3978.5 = 5.2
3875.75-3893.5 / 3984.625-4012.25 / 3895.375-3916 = -1.7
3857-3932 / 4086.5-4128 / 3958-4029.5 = -3.4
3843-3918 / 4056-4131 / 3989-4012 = -2.5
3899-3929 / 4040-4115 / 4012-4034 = -1.5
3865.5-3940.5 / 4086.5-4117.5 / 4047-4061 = -3.9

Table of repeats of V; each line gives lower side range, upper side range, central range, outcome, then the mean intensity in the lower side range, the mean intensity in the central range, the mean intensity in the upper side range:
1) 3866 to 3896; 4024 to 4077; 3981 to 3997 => -0.3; 3.69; 4.39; 4.66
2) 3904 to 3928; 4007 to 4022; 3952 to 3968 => 2.7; 4.1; 3.63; 4.71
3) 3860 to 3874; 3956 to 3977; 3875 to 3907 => 3.1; 4.23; 3.6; 3.26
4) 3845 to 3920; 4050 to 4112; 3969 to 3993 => 1.2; 3.9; 3.89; 4.28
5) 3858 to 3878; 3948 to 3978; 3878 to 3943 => 2.3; 4.11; 3.71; 3.53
